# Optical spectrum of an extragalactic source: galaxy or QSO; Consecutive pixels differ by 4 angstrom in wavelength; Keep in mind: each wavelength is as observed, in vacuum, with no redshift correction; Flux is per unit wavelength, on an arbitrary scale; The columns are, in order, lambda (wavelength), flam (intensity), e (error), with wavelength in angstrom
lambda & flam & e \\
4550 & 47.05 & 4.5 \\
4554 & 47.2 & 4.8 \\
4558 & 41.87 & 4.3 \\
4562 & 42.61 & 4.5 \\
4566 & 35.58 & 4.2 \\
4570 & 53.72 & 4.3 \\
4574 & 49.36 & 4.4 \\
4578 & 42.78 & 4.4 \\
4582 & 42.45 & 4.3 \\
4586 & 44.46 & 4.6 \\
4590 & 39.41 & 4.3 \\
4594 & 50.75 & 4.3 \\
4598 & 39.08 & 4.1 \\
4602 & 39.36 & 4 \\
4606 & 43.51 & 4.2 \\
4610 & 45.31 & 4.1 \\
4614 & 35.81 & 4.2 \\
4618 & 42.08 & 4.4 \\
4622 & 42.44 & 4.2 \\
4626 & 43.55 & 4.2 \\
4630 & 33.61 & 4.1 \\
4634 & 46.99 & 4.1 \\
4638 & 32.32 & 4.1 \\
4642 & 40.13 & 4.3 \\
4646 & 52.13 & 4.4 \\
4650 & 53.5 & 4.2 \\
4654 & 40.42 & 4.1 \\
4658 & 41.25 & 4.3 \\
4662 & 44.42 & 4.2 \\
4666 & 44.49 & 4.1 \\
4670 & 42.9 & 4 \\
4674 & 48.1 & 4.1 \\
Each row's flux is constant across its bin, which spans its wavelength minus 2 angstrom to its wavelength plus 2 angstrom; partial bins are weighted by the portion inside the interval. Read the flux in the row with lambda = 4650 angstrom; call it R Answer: 53.5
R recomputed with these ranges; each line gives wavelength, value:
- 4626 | 43.55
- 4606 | 43.51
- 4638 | 32.32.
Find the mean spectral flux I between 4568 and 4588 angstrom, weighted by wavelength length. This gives 46.6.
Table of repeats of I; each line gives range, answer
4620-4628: 43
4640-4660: 45.5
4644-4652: 52.8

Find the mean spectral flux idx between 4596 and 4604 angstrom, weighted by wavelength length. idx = 39.2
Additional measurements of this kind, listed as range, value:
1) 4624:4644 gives 39.3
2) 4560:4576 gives 45.3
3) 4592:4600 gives 44.9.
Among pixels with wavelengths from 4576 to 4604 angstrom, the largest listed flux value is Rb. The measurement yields 50.75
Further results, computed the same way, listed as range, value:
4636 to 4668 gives 53.5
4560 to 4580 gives 53.72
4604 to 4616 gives 45.31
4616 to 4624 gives 42.44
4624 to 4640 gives 46.99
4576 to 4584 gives 42.78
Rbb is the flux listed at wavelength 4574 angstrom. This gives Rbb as 49.36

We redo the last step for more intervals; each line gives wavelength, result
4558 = 41.87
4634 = 46.99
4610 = 45.31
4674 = 48.1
